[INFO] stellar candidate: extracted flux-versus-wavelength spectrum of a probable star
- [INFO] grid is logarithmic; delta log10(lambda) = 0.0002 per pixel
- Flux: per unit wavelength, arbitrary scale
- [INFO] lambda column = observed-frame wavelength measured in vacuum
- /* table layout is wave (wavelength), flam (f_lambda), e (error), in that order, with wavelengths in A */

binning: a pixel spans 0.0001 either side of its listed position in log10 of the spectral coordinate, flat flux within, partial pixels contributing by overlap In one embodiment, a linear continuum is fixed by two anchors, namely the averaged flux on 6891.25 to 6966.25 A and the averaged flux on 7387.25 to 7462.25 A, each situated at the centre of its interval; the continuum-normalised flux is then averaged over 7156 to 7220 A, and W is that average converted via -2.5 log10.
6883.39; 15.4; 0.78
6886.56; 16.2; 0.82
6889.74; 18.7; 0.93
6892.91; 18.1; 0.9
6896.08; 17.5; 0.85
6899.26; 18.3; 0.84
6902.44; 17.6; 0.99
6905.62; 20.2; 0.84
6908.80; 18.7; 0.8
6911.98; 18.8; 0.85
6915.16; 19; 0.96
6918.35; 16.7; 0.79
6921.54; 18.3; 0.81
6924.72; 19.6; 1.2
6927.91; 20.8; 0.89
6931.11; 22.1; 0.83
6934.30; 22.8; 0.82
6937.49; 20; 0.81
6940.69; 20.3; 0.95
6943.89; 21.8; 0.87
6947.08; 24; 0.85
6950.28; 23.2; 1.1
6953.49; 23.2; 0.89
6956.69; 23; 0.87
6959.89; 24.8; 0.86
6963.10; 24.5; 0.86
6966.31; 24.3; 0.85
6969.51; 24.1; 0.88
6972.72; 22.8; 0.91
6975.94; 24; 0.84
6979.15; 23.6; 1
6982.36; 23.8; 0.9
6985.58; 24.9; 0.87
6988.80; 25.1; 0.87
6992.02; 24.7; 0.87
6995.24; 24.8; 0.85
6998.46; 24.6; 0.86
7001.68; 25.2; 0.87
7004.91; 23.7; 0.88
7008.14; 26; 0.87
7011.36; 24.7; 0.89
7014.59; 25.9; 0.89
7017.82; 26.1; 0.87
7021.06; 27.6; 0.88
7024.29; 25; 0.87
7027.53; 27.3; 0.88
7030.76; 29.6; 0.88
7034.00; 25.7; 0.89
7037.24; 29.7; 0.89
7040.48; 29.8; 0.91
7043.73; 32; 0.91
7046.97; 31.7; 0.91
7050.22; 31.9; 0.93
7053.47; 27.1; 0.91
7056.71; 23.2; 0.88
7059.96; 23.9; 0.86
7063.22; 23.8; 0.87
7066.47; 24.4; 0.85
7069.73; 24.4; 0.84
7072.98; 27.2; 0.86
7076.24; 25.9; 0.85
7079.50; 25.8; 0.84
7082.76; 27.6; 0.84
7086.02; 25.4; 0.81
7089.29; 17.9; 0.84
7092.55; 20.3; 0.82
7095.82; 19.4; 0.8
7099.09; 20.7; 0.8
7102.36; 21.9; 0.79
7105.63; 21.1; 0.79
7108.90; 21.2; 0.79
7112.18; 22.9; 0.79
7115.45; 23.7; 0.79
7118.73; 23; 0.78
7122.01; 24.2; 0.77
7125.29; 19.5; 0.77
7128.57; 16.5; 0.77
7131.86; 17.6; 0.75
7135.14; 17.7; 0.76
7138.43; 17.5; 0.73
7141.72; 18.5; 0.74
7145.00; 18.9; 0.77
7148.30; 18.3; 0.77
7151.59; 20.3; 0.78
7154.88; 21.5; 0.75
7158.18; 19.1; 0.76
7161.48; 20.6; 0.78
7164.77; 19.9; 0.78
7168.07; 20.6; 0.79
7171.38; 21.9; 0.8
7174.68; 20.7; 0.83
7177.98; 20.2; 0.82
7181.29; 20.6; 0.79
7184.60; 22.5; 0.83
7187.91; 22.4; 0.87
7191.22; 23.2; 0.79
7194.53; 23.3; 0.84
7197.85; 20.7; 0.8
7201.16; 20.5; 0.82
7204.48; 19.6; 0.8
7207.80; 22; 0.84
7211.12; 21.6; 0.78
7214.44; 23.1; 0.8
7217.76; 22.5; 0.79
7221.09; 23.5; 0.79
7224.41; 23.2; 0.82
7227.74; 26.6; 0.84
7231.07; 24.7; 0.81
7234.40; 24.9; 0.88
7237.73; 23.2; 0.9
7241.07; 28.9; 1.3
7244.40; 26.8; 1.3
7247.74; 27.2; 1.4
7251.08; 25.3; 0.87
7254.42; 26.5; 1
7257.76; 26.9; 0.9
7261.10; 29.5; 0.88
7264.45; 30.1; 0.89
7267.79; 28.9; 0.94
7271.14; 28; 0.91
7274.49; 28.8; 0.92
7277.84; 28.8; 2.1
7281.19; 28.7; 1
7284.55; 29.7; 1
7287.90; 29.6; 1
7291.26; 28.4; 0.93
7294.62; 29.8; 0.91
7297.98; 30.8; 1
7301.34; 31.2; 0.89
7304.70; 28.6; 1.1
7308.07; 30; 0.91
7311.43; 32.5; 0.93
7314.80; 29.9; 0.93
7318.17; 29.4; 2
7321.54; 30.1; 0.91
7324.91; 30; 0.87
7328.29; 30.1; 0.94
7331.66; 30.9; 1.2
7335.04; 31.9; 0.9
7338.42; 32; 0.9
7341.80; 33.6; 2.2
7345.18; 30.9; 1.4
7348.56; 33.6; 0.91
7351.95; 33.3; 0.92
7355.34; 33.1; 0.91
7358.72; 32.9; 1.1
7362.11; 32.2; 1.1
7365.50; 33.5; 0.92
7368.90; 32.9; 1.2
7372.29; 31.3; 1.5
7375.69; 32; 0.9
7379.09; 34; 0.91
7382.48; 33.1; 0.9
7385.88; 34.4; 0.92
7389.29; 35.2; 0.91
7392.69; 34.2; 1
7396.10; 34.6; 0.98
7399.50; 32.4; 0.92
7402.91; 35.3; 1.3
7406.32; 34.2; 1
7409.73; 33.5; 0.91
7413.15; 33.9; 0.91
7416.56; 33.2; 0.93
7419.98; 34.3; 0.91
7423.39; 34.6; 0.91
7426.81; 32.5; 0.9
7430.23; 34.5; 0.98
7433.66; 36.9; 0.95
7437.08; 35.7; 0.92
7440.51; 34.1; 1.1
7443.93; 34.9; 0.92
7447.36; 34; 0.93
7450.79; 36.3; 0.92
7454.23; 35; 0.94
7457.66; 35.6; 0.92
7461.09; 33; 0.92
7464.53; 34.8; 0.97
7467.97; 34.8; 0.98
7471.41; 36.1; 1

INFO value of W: 0.29 mag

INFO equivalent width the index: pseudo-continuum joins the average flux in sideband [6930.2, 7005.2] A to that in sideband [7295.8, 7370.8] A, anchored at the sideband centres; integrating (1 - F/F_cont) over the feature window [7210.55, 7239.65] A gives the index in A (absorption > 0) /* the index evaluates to 5.3 A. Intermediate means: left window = 23.6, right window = 31.5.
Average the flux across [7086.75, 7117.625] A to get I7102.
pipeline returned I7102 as 21.2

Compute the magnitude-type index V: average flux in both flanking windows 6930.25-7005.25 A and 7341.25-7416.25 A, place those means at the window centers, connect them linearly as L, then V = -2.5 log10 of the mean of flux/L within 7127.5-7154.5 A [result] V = 0.447 mag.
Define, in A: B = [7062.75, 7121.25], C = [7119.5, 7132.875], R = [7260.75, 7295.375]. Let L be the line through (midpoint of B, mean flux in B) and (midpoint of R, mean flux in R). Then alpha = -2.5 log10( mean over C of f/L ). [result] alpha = 0.22 mag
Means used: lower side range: 23.1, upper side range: 29.1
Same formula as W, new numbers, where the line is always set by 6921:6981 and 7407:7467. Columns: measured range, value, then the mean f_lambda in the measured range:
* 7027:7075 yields -0.101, 27.4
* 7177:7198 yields 0.278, 22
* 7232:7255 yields 0.145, 26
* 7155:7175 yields 0.331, 20.5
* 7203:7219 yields 0.310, 21.8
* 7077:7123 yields 0.164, 22.5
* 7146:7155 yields 0.361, 19.7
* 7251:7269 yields 0.078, 28.1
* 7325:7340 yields 0.030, 31.1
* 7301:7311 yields 0.042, 30.1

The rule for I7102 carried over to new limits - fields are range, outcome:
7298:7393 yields 32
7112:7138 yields 20.4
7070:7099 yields 23.6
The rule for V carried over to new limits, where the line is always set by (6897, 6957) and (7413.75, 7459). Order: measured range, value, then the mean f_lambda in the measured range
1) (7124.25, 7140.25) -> 0.42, 17.7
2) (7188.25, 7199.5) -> 0.24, 22.4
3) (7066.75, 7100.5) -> 0.06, 23.5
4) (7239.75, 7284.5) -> 0.06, 28.1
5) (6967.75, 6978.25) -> -0.10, 23.7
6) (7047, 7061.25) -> -0.14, 27.2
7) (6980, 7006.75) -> -0.11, 24.6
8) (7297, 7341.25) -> 0.03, 30.6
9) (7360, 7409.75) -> -0.01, 33.5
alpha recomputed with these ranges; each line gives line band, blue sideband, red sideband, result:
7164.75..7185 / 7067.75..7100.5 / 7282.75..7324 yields 0.245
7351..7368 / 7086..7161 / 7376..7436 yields -0.038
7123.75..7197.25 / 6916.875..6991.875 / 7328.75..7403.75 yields 0.354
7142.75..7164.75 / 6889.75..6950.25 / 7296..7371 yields 0.315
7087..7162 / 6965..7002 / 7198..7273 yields 0.224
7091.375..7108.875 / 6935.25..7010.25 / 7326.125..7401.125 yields 0.275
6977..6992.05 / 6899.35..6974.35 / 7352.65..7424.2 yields -0.083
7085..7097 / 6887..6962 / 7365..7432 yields 0.212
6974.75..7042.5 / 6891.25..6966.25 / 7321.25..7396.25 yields -0.132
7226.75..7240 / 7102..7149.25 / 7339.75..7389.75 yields 0.043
